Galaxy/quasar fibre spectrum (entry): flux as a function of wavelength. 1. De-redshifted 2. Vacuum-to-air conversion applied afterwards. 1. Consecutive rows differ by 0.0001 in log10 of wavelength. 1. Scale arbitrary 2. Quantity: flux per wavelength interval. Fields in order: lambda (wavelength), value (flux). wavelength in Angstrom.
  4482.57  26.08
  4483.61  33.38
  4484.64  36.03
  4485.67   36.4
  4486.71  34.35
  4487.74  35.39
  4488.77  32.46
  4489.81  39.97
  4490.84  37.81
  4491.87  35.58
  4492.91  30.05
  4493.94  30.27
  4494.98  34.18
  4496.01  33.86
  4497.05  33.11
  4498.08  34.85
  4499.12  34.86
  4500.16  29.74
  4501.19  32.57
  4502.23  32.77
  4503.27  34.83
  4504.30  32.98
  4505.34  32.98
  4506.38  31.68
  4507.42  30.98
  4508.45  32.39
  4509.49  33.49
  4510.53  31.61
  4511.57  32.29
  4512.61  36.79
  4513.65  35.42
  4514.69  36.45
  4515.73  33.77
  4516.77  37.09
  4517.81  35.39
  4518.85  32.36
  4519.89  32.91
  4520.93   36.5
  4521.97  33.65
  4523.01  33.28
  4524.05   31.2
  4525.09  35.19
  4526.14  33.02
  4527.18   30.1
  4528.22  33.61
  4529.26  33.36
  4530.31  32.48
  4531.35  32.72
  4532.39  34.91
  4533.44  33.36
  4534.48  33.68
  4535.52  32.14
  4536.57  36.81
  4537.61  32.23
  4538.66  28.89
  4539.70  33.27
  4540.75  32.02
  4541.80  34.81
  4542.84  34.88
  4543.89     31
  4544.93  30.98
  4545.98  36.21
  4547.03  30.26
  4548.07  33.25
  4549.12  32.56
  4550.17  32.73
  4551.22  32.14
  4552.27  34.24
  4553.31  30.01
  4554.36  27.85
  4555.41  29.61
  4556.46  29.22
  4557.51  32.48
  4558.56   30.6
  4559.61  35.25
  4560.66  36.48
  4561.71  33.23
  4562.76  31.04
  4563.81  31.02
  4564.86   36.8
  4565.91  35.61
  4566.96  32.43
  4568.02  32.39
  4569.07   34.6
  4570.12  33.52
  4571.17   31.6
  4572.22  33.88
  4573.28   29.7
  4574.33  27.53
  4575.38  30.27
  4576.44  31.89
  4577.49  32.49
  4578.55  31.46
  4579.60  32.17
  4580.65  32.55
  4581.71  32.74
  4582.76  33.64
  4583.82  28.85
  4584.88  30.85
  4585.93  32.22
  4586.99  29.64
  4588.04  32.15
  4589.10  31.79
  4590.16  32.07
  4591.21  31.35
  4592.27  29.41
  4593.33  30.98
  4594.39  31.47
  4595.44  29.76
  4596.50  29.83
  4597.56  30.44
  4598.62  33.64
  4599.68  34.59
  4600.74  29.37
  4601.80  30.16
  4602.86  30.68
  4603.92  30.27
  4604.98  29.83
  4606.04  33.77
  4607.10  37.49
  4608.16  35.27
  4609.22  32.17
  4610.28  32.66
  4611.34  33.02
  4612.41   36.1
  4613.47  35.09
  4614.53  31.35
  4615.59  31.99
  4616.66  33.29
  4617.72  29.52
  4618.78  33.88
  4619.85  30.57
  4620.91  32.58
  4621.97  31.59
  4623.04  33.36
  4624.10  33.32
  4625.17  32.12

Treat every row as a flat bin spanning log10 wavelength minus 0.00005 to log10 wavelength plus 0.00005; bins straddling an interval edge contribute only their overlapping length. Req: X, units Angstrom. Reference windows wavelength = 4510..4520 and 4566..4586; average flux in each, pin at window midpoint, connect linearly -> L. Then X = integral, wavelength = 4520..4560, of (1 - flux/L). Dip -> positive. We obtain 0.93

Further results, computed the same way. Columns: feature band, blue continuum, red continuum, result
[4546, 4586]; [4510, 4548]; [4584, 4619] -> 0.69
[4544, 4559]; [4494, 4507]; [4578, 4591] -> 0.30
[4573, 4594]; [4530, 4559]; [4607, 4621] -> 1.00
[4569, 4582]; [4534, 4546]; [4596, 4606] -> 0.04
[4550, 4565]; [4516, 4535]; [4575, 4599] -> 0.18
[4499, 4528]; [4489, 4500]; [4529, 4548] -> 0.24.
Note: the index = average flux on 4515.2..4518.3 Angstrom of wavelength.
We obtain 35.4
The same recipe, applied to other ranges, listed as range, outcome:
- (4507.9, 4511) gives 32.5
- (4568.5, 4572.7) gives 33.5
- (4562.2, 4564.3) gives 31.1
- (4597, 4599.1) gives 31.9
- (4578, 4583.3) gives 32.5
